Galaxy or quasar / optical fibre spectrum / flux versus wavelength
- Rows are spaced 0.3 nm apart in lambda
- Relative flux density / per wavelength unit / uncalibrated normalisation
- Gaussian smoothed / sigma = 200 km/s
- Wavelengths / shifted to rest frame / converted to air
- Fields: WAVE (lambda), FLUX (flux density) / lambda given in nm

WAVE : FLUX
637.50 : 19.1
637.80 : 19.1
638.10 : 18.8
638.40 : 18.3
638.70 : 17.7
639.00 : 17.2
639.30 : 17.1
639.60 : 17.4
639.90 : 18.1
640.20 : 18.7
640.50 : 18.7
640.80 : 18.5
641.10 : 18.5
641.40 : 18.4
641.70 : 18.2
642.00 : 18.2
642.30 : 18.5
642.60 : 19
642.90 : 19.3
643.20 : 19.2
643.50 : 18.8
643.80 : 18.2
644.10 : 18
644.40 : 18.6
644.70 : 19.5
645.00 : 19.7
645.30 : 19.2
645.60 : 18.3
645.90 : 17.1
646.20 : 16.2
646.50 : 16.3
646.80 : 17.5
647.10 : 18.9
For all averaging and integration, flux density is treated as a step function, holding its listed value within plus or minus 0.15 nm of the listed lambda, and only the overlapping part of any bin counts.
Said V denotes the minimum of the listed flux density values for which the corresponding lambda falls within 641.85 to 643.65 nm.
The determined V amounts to 18.2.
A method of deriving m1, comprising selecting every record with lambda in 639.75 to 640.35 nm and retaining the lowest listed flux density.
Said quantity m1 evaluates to 18.1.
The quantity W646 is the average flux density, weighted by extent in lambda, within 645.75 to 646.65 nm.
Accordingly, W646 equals 16.5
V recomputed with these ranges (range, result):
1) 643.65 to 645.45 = 18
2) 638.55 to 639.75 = 17.1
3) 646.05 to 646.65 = 16.2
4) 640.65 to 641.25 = 18.5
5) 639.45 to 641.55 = 17.4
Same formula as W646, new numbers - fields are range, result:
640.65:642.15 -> 18.4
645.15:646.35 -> 17.7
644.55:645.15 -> 19.6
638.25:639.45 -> 17.6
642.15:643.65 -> 19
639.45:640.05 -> 17.8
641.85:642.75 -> 18.6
